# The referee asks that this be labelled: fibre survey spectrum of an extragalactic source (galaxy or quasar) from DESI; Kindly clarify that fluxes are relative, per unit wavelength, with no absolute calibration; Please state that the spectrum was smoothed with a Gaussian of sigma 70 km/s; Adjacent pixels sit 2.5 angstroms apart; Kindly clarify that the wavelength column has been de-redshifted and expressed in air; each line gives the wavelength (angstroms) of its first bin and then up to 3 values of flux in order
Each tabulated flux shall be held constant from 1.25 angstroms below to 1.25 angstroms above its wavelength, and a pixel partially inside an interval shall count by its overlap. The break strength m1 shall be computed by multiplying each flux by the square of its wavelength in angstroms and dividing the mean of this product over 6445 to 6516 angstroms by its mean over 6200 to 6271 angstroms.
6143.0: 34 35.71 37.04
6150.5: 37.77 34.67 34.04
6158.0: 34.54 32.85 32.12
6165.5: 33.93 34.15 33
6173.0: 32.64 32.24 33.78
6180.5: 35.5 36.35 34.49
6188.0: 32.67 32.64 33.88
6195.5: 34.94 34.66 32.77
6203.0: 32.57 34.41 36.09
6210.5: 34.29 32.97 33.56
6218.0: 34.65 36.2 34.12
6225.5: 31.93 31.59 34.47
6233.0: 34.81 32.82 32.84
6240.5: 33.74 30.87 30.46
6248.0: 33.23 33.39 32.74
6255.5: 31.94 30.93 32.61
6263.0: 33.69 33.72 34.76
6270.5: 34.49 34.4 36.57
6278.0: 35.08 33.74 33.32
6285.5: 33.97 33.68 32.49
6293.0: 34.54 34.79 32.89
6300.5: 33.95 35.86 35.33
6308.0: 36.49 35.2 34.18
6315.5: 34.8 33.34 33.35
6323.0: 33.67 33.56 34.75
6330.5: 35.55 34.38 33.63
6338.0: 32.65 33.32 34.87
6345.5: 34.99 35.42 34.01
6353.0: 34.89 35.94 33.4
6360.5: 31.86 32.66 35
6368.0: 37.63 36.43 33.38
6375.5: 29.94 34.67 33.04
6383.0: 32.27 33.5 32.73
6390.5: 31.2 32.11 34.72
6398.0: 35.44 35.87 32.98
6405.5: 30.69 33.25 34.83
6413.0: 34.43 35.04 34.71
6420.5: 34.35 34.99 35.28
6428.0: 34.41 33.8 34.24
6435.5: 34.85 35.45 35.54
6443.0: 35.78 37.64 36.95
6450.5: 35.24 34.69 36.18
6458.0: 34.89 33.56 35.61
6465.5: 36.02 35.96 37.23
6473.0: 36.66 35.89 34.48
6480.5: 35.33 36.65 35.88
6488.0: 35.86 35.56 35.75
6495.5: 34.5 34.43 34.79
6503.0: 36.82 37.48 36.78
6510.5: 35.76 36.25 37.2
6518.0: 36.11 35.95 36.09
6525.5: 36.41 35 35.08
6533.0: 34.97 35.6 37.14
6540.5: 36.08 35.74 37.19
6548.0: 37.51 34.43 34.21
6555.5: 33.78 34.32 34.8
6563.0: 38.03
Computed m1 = 1.16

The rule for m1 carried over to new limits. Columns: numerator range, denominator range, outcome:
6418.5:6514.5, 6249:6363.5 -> 1.10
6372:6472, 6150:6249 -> 1.10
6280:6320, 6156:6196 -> 1.06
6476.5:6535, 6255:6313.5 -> 1.12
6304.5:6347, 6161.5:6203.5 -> 1.07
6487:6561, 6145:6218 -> 1.17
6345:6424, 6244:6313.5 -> 1.04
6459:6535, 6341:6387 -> 1.09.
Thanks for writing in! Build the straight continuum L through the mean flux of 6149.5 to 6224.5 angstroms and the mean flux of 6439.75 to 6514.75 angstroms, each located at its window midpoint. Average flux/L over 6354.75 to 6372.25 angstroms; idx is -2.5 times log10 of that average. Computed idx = 0.02 mag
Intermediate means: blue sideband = 34.1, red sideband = 35.8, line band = 34.6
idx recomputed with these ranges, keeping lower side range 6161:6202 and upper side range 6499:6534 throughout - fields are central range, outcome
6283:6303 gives 0.02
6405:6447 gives 0.02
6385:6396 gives 0.08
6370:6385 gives 0.06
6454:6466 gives 0.01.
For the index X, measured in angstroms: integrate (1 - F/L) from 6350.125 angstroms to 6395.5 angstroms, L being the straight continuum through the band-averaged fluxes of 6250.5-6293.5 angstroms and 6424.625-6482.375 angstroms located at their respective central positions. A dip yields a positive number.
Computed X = 1.4 angstroms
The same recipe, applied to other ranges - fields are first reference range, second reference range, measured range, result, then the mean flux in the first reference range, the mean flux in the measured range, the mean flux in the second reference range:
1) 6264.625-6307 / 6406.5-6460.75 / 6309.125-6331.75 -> 0.1 angstroms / 34.3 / 34.3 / 35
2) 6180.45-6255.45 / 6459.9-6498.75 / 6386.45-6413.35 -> 1.2 angstroms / 33.6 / 33.4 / 35.6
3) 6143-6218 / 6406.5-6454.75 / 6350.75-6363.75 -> 0.4 angstroms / 34.2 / 33.8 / 35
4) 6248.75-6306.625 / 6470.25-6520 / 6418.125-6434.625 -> 0.4 angstroms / 33.9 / 34.5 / 35.9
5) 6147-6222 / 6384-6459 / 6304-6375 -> 0.0 angstroms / 34.2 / 34.4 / 34.5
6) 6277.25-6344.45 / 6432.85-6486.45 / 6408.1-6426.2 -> 0.3 angstroms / 34.2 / 34.7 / 35.7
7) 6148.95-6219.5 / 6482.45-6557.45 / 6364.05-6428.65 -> 2.2 angstroms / 34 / 33.9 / 35.8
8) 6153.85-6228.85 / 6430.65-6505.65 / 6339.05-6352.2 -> 0.1 angstroms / 33.8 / 34.5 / 35.6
